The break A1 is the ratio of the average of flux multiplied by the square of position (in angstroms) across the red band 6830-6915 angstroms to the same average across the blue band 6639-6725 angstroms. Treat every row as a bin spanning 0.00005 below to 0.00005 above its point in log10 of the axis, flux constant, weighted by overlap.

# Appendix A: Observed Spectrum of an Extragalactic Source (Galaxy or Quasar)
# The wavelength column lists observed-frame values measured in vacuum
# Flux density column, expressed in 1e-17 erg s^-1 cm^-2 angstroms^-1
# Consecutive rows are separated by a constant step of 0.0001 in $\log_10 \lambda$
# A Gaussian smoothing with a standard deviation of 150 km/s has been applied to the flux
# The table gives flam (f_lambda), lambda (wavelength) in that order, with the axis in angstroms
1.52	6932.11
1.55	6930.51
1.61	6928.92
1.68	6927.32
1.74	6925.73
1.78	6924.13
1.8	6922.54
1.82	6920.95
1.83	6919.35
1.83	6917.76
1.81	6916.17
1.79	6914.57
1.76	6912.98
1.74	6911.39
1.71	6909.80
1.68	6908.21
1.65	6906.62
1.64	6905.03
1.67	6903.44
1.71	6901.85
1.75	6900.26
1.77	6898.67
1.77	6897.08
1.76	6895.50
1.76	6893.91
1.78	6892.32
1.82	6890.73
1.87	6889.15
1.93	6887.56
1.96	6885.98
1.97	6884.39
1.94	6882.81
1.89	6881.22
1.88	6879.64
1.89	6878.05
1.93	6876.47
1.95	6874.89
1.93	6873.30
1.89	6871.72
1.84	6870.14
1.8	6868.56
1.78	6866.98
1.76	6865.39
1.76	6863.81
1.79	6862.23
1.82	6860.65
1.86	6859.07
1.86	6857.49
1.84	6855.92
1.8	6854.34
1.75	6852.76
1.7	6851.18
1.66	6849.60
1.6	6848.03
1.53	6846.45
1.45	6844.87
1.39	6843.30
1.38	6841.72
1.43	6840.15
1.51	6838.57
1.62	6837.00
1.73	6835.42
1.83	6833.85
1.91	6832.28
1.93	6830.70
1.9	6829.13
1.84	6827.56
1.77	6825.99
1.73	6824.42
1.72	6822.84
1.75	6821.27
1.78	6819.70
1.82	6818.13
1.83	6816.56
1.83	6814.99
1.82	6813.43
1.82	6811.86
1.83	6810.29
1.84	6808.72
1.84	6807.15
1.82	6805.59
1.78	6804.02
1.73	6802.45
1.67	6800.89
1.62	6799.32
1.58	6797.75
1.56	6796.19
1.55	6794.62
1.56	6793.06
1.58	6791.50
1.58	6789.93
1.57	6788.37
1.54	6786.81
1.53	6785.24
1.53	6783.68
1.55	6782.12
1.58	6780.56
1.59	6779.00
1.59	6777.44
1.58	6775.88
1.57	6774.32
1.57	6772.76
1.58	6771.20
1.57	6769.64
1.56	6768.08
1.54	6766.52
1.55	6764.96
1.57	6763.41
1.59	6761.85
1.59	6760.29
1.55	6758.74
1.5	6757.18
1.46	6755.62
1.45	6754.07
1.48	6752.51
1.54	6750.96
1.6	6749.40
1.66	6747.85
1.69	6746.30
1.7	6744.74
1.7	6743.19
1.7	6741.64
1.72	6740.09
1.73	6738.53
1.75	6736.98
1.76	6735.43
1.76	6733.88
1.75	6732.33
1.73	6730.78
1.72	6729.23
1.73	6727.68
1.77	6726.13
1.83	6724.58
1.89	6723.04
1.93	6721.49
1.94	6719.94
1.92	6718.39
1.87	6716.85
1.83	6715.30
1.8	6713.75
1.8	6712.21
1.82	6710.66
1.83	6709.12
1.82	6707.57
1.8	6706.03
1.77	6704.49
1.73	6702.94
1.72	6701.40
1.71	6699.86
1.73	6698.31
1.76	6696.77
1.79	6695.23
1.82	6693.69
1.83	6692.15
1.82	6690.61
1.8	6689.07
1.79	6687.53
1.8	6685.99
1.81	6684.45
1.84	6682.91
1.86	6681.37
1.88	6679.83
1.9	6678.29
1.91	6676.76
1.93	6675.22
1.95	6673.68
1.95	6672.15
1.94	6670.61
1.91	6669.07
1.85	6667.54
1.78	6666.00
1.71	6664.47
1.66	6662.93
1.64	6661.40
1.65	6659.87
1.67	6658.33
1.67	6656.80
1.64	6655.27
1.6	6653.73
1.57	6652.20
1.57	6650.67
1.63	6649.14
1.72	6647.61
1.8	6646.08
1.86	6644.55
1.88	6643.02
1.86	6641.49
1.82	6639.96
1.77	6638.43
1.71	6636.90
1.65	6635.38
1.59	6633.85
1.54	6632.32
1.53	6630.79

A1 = 1.04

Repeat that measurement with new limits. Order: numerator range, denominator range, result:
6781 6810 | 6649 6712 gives 0.95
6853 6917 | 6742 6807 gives 1.18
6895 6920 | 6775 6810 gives 1.11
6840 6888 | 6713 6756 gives 1.07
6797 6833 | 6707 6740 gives 1.02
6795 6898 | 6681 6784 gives 1.07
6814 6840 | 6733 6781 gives 1.13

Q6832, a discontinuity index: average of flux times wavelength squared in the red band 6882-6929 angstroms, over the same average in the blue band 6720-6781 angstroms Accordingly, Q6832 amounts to 1.13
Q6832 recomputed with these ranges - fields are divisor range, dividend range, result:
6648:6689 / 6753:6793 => 0.90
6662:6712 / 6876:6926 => 1.05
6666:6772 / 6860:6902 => 1.11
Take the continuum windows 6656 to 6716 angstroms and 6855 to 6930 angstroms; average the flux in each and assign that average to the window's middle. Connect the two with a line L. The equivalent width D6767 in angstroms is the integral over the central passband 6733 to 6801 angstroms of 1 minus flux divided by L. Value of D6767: 7.8 angstroms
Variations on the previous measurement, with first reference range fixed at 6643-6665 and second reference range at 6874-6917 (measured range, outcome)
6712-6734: -1.36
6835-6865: 2.11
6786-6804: 1.55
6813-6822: -0.20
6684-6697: -0.82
